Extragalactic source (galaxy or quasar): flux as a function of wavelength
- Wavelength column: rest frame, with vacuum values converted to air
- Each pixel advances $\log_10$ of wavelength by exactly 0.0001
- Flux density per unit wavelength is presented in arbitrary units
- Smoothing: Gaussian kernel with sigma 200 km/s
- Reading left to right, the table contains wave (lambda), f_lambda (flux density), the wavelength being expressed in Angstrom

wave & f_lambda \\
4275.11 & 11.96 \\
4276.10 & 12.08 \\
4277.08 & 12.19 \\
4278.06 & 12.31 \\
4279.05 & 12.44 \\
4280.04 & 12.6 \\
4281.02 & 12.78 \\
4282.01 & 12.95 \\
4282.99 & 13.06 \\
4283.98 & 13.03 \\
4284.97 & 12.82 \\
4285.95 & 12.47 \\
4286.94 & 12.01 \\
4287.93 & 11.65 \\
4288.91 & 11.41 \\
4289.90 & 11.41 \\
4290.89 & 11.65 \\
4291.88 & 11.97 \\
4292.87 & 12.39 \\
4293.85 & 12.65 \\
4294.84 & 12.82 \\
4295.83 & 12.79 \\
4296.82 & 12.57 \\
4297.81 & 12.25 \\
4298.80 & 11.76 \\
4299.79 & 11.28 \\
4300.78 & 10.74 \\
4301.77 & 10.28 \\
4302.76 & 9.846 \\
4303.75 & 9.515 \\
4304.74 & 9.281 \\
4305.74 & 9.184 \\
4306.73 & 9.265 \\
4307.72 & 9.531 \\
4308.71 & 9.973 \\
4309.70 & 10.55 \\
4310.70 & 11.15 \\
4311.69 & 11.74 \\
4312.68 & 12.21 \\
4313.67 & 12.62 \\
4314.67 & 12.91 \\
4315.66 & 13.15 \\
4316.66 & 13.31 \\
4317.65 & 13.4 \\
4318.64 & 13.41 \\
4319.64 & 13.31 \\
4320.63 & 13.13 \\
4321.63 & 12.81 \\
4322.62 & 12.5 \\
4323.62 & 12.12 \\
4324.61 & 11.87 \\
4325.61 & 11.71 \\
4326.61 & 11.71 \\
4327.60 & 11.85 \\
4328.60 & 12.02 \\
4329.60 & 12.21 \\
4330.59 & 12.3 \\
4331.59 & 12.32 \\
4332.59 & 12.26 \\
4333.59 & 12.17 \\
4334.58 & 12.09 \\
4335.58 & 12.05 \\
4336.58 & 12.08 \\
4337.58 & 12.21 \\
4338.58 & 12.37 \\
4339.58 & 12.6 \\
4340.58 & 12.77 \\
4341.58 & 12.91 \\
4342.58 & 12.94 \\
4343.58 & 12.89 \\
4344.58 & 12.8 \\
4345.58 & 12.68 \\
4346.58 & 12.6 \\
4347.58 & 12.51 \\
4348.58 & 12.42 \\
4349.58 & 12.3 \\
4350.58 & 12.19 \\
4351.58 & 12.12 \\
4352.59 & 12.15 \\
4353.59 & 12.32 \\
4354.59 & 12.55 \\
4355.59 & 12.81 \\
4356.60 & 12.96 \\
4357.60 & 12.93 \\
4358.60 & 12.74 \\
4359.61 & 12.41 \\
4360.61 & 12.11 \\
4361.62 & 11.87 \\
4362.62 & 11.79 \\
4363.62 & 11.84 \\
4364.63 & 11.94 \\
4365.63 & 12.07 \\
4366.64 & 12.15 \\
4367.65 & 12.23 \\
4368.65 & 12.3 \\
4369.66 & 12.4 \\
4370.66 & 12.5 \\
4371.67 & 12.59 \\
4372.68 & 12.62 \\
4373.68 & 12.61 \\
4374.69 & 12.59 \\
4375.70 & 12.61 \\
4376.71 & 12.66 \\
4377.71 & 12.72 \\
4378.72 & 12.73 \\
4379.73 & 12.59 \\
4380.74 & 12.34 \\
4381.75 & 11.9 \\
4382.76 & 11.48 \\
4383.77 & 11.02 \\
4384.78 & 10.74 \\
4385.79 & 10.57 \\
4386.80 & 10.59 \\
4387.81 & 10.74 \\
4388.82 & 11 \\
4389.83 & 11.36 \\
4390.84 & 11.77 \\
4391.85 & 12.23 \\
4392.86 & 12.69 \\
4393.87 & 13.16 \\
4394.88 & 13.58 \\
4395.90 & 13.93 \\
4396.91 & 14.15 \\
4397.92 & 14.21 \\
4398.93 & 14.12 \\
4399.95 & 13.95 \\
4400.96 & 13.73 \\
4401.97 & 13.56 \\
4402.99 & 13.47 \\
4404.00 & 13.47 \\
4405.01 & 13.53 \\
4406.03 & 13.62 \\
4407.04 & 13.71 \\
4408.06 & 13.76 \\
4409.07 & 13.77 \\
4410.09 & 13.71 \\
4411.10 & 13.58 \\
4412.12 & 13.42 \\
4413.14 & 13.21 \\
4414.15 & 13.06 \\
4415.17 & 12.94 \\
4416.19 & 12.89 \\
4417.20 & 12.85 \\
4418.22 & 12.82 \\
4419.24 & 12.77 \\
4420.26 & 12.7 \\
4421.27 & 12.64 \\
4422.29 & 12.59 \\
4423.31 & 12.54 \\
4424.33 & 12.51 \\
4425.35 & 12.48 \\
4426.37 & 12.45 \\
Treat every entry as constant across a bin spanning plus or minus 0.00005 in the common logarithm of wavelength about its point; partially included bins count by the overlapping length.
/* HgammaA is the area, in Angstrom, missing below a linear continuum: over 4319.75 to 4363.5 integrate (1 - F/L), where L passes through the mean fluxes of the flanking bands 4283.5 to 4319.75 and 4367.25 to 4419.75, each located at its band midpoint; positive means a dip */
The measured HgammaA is -0.9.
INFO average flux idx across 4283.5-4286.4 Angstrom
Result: 12.8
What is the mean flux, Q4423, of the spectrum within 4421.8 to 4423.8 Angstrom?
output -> 12.6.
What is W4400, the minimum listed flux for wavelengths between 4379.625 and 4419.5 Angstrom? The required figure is 10.57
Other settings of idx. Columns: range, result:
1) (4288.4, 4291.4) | 11.5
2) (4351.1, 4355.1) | 12.3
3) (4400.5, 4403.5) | 13.6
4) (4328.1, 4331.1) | 12.2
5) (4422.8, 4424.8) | 12.5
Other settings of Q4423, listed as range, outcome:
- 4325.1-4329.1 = 11.8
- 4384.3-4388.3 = 10.7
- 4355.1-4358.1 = 12.9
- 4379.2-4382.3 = 12.2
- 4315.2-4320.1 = 13.3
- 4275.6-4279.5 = 12.3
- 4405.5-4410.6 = 13.7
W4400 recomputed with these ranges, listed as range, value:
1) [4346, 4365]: 11.79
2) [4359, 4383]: 11.48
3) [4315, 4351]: 11.71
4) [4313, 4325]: 11.87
